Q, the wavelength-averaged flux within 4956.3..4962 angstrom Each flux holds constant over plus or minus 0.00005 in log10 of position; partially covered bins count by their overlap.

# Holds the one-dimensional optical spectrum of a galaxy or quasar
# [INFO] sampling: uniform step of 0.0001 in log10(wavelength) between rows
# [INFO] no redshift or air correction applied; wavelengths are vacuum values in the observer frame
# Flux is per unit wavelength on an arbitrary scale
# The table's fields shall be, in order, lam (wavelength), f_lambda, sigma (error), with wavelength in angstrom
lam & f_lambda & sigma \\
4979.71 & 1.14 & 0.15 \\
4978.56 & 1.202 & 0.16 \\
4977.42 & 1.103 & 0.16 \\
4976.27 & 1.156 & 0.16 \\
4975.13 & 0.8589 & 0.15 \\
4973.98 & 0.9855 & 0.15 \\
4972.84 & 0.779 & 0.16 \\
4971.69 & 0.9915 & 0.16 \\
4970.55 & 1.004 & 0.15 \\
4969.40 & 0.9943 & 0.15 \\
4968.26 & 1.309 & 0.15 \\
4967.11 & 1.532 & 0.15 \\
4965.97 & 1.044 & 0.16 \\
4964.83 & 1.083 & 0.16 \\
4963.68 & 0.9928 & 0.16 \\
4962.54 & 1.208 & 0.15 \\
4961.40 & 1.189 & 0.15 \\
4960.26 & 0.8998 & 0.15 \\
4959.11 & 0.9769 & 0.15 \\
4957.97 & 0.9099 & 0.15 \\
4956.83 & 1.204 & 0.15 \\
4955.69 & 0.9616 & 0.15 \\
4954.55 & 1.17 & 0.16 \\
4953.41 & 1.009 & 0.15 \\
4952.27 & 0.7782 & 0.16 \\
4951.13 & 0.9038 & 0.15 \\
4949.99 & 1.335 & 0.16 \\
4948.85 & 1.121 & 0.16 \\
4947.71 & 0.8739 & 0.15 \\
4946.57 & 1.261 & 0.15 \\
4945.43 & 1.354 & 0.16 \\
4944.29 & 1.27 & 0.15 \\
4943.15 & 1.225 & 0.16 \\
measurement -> 1.04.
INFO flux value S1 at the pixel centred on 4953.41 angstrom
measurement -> 1.009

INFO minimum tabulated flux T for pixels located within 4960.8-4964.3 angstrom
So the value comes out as 0.9928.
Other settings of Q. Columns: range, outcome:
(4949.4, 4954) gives 1.01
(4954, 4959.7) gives 1.04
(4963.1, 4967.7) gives 1.16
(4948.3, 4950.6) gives 1.22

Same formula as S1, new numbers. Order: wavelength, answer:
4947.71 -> 0.8739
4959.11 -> 0.9769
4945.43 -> 1.354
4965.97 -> 1.044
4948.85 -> 1.121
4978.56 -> 1.202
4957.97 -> 0.9099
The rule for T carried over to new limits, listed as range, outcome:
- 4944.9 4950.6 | 0.8739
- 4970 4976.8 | 0.779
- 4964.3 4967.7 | 1.044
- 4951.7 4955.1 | 0.7782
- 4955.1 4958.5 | 0.9099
